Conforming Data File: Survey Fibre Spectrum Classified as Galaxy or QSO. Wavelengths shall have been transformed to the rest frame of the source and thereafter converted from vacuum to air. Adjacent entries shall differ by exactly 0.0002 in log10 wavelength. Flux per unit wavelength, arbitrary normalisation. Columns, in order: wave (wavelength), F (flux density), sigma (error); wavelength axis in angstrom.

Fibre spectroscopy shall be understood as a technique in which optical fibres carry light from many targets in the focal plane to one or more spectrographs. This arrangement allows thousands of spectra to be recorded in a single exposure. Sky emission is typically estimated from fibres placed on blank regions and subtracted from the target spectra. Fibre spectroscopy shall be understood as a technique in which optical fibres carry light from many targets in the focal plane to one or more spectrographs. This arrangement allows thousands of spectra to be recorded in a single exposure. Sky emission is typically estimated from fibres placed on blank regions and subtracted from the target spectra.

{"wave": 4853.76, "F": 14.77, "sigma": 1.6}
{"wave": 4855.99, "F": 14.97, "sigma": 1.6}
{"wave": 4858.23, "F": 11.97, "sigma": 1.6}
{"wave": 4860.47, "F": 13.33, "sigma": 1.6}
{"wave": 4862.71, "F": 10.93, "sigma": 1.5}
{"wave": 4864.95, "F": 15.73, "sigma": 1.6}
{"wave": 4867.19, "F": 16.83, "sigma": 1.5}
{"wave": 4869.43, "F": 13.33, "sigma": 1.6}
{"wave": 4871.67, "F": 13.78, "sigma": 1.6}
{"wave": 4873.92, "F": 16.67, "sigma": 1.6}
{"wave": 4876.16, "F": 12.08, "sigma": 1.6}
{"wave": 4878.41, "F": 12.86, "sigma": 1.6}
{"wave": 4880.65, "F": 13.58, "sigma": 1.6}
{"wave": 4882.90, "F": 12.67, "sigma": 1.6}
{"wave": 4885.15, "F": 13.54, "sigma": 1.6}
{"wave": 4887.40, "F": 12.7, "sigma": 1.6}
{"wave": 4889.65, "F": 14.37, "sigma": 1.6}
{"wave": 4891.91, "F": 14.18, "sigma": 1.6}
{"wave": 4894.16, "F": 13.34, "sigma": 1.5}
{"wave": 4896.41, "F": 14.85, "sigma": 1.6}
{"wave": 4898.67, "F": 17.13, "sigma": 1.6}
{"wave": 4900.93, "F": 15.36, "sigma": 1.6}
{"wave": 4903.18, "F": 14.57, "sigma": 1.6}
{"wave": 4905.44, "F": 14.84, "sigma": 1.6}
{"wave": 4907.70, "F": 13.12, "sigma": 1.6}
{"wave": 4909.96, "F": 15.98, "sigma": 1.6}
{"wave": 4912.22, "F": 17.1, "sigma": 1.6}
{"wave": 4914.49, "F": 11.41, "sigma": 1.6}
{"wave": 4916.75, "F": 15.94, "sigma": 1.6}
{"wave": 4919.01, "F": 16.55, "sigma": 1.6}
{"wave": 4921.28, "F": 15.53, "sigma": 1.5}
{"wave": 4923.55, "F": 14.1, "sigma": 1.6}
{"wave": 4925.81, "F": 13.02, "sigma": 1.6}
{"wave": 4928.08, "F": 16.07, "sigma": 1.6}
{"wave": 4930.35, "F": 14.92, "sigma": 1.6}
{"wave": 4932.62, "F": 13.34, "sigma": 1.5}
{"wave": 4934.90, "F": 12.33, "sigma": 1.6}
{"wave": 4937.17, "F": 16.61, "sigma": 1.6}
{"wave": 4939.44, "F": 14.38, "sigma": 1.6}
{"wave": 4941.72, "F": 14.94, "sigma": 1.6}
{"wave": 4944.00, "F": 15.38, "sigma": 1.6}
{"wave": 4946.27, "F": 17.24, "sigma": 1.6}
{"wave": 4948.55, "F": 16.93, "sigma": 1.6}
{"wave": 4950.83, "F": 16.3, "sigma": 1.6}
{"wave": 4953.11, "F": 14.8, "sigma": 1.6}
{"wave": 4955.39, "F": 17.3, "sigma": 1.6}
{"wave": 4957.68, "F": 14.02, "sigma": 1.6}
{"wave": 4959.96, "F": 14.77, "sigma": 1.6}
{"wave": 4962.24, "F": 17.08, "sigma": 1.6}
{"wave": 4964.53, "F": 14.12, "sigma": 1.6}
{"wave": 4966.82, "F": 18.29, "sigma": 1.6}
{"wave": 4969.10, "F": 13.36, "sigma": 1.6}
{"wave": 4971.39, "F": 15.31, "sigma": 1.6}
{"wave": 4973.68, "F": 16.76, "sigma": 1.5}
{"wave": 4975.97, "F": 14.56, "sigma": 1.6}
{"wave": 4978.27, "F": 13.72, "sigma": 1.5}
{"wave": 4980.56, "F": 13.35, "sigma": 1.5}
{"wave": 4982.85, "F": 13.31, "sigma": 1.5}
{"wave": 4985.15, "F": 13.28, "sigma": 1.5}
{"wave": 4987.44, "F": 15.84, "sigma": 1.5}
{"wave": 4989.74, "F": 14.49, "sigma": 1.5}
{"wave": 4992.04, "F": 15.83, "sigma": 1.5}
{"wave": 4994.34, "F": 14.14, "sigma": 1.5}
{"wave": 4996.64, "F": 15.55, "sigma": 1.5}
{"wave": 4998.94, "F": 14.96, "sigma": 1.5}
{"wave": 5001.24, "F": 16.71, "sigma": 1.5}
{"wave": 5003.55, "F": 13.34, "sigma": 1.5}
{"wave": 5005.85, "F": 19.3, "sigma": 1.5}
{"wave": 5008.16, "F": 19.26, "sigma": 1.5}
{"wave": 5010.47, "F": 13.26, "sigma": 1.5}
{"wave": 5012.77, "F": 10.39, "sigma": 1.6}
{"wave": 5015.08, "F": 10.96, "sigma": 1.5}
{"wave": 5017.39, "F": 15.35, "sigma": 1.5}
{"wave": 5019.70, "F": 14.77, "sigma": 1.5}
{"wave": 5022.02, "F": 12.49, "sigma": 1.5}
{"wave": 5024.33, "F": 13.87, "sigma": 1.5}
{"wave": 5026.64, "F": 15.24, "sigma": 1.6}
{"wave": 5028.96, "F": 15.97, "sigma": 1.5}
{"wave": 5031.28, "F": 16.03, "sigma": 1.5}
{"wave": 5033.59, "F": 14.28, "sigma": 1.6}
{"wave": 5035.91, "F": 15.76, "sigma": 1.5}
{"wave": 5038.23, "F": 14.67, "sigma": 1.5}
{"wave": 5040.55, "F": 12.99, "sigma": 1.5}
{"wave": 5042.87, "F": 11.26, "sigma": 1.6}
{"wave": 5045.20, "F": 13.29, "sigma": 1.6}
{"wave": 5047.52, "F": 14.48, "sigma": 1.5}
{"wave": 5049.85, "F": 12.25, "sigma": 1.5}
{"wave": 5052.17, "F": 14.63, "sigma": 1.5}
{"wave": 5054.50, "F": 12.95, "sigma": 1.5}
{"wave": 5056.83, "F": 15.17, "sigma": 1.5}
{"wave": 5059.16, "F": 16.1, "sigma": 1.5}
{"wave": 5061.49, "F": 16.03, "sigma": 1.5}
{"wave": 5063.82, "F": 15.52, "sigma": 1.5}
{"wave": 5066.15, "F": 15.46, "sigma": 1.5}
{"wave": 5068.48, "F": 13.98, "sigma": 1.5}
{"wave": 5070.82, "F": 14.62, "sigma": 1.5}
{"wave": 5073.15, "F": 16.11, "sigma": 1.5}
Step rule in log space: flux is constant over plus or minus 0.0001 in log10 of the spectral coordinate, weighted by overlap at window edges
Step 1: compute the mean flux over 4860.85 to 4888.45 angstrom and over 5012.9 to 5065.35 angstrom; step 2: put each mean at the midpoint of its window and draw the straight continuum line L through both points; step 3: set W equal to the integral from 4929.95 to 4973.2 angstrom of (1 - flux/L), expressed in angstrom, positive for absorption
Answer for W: -4.4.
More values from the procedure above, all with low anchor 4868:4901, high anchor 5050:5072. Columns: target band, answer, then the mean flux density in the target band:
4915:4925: -0.7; 15.2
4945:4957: -1.7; 16.4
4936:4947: -1.1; 15.7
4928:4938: -0.1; 14.4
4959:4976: -1.4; 15.6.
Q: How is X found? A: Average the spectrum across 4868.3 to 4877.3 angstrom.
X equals 14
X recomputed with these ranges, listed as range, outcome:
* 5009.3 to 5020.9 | 12.9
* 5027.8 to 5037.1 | 15.5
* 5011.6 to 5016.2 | 10.7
